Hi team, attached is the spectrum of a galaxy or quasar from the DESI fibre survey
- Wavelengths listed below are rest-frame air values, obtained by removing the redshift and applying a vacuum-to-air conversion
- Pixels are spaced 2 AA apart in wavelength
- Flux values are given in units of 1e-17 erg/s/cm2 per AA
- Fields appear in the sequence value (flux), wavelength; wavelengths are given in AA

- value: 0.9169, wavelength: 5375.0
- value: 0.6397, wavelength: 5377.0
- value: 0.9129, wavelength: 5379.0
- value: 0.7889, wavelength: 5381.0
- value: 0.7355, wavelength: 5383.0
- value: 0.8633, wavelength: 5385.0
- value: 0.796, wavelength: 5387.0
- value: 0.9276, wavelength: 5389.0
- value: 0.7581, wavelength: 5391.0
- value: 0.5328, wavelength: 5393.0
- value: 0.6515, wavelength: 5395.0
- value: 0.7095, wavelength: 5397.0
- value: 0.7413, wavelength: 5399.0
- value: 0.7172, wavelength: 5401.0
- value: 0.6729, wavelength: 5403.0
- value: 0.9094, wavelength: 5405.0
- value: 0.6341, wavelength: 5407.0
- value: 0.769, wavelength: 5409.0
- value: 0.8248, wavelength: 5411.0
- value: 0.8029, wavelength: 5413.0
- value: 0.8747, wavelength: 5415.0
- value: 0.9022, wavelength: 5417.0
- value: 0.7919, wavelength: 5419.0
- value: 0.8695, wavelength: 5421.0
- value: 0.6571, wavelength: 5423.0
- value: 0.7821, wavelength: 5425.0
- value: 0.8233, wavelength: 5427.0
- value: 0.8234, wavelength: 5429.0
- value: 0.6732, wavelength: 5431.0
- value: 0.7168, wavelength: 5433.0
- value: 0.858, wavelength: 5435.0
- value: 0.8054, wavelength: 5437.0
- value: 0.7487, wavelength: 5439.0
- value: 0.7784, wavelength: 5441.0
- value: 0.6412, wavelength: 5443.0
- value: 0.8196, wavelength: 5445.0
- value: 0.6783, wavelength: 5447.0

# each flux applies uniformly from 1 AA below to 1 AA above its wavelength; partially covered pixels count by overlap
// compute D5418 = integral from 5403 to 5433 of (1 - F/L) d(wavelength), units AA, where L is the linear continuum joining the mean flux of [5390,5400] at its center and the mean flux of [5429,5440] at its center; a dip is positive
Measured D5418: -2.5 AA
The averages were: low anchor 0.679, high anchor 0.766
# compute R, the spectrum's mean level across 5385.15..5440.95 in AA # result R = 0.771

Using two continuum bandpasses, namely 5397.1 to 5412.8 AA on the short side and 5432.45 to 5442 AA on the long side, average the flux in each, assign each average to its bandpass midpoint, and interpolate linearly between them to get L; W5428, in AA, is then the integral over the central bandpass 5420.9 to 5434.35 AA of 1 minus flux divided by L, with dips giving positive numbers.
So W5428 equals 0.3 AA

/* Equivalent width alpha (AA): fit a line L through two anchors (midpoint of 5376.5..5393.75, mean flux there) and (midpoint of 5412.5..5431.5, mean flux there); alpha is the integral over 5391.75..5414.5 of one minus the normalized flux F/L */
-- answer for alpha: 1.8 AA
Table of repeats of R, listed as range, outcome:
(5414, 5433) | 0.795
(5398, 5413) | 0.756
